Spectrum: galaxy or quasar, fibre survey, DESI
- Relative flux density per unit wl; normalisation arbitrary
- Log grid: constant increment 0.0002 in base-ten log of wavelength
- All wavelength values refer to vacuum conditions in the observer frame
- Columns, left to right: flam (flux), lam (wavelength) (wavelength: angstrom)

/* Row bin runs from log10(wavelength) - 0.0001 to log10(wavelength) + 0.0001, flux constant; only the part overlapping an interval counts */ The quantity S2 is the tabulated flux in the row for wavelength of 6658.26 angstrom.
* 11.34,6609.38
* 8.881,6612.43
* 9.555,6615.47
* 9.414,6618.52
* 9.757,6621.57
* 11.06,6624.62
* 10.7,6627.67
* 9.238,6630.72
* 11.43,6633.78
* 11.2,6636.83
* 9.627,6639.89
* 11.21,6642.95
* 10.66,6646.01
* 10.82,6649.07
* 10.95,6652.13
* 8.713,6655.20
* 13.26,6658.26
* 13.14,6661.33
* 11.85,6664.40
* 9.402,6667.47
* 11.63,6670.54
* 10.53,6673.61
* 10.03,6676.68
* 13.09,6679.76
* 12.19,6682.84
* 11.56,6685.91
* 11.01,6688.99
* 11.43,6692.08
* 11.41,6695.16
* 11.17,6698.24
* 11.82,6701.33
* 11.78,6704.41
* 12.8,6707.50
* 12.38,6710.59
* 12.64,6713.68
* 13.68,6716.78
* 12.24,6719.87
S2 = 13.26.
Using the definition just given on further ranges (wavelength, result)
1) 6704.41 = 11.78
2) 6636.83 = 11.2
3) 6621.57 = 9.757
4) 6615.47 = 9.555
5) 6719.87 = 12.24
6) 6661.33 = 13.14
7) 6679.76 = 13.09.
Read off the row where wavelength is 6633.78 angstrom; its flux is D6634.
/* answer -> 11.43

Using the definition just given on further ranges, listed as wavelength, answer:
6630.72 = 9.238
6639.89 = 9.627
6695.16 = 11.41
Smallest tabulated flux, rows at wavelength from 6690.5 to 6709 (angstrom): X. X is 11.17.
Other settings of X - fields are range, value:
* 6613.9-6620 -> 9.414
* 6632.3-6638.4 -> 11.2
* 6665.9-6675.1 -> 9.402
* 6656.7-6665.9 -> 11.85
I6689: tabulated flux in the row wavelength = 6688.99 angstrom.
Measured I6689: 11.01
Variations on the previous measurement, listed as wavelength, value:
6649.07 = 10.82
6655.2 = 8.713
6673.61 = 10.53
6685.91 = 11.56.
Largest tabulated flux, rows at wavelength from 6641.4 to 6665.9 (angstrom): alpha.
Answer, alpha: 13.26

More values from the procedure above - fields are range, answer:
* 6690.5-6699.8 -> 11.43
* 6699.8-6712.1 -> 12.8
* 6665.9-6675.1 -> 11.63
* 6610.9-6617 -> 9.555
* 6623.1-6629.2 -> 11.06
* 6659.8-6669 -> 13.14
